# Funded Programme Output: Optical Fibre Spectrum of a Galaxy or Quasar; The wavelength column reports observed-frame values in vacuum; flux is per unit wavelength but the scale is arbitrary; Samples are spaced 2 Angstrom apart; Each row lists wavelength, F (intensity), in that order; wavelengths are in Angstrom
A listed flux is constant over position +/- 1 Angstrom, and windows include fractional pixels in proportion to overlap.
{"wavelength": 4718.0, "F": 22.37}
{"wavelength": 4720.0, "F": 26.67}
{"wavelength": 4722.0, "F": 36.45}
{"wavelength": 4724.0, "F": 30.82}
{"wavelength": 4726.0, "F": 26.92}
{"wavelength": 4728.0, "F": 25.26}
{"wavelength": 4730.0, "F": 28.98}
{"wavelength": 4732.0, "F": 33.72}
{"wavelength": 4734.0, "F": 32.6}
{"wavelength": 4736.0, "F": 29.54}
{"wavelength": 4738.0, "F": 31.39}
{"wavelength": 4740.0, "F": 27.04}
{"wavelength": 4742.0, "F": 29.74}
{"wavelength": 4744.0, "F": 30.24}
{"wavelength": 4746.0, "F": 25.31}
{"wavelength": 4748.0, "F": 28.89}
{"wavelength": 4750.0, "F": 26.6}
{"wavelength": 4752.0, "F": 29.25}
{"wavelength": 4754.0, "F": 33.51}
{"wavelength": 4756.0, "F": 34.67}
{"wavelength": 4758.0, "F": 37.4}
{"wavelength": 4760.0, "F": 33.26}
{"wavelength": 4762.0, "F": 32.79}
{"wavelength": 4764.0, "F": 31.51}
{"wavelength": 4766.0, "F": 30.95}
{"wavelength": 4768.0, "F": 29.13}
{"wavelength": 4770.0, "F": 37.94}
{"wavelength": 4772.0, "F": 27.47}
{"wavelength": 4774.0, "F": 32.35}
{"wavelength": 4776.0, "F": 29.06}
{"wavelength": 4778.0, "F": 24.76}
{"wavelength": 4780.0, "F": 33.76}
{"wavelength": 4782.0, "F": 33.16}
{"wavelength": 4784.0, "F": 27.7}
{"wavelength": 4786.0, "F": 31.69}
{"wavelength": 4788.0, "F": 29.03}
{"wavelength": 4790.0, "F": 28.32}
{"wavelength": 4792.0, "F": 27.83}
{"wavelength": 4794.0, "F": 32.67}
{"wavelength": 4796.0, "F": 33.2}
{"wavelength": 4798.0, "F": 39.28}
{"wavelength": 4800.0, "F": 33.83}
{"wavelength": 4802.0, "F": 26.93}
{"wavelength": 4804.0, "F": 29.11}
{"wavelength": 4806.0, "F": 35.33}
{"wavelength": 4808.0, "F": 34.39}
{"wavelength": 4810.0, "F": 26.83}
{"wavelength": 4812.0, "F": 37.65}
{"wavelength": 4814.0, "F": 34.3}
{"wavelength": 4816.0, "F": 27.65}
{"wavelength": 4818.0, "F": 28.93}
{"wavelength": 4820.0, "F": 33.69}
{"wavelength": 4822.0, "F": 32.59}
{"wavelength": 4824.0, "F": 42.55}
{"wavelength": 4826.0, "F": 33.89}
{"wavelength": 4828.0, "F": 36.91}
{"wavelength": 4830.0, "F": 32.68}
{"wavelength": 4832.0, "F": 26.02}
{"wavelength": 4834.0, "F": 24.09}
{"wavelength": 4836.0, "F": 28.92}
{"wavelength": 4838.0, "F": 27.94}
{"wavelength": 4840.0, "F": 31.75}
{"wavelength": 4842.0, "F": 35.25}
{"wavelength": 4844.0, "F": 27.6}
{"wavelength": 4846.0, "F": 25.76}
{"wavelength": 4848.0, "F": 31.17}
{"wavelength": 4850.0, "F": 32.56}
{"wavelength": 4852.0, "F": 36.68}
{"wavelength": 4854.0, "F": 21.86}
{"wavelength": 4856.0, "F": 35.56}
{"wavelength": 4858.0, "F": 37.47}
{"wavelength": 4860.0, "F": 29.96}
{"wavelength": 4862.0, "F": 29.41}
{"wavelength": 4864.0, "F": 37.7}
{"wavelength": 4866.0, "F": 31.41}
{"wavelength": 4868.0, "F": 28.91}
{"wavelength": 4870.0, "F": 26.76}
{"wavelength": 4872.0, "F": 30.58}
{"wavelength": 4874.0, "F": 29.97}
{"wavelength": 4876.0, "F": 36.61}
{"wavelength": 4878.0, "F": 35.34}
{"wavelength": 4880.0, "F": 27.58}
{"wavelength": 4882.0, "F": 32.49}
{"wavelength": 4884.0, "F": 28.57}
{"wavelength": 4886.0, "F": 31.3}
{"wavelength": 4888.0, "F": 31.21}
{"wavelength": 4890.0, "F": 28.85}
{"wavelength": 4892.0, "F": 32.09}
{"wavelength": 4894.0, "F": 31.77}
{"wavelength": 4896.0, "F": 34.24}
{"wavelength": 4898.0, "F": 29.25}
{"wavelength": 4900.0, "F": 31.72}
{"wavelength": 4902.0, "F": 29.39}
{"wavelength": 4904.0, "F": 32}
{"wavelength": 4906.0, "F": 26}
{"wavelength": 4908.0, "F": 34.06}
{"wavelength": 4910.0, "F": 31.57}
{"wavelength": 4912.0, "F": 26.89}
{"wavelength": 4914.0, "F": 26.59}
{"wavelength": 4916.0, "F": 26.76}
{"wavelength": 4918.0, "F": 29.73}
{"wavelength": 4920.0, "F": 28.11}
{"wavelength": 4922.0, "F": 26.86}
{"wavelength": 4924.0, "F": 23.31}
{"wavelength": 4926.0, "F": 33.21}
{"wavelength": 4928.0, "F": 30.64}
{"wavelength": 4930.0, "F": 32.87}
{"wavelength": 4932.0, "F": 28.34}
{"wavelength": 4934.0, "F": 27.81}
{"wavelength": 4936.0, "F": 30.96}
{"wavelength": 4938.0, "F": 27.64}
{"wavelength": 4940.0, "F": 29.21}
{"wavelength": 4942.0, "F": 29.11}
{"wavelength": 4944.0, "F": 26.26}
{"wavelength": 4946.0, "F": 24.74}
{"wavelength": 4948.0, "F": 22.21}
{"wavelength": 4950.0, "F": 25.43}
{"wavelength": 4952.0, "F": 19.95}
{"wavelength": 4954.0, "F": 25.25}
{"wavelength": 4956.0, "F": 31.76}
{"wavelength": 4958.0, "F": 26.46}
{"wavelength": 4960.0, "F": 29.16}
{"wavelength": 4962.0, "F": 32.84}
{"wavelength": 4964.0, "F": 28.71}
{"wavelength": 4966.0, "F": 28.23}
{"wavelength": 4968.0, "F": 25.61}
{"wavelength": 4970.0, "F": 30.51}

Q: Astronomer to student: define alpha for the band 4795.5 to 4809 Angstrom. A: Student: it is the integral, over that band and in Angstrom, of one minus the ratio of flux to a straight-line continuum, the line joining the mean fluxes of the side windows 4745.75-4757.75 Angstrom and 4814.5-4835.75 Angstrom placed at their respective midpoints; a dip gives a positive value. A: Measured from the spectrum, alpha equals -0.7 Angstrom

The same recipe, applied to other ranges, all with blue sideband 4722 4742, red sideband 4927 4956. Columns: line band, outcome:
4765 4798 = -1.7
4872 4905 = -4.0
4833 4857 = -1.2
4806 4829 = -3.8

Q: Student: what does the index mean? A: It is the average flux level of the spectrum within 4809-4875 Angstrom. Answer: 31.4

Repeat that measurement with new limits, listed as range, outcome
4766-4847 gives 31.3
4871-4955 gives 29.2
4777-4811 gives 31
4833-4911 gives 30.9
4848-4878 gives 31.9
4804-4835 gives 32.4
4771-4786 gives 29.9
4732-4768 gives 30.9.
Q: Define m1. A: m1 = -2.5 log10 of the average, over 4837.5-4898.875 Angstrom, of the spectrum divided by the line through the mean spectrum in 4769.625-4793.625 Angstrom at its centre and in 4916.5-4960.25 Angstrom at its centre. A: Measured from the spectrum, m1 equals -0.09 mag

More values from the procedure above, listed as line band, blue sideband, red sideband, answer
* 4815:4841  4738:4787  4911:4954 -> -0.07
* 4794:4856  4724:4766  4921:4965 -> -0.08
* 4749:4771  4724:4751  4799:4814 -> -0.08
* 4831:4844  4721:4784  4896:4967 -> 0.03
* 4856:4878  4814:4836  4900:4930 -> -0.06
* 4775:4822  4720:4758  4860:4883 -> -0.02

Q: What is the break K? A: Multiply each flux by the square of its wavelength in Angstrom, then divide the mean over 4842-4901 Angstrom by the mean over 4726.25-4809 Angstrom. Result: 1.1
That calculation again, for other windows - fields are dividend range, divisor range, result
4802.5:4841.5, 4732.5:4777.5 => 1.06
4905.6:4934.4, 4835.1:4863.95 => 0.96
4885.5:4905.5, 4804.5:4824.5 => 0.97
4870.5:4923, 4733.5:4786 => 1.04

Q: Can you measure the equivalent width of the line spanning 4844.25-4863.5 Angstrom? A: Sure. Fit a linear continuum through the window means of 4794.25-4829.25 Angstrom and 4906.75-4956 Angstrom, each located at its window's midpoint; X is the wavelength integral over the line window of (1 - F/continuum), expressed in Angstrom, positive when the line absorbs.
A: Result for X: 0.1 Angstrom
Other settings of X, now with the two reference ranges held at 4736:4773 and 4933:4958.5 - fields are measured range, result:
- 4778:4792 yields 0.11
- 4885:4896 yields -1.35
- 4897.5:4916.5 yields -1.35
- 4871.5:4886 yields -1.77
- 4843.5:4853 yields -0.69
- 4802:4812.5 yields -0.75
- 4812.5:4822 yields -0.68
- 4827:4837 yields -0.18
